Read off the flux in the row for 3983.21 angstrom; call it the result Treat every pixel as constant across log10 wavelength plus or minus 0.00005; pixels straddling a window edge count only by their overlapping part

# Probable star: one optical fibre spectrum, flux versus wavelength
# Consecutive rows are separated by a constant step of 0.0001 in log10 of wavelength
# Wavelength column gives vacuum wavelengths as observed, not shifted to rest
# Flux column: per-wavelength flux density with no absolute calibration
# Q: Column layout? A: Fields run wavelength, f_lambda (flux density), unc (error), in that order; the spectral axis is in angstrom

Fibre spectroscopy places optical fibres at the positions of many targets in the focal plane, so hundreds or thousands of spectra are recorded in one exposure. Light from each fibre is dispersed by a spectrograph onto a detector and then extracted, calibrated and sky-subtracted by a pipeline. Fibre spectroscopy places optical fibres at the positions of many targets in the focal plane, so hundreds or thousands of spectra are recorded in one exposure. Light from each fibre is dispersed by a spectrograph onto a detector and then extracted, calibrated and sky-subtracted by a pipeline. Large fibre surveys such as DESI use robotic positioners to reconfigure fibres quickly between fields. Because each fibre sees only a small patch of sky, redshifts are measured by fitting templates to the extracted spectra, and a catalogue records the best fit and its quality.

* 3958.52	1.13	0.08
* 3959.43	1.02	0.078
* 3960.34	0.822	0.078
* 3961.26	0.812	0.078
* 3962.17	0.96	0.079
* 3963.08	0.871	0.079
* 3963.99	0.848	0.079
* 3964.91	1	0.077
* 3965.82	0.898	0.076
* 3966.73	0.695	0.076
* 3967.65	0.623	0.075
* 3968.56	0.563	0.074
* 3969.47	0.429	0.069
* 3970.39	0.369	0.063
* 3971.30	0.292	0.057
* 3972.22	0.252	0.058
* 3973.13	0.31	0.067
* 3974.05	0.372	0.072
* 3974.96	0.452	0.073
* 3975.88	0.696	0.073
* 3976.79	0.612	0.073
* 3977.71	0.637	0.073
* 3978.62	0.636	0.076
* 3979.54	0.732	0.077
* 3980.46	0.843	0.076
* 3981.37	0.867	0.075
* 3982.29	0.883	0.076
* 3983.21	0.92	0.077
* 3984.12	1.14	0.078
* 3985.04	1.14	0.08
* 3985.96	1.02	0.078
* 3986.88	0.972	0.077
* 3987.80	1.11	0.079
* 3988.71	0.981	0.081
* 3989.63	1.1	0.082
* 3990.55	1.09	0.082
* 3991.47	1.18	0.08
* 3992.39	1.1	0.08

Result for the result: 0.92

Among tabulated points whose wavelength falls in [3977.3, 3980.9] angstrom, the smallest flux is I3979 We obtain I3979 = 0.636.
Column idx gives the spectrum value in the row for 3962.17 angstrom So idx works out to 0.96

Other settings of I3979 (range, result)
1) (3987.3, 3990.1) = 0.981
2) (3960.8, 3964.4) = 0.812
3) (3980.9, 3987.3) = 0.867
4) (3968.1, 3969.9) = 0.429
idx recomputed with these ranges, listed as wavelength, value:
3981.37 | 0.867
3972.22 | 0.252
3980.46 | 0.843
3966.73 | 0.695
